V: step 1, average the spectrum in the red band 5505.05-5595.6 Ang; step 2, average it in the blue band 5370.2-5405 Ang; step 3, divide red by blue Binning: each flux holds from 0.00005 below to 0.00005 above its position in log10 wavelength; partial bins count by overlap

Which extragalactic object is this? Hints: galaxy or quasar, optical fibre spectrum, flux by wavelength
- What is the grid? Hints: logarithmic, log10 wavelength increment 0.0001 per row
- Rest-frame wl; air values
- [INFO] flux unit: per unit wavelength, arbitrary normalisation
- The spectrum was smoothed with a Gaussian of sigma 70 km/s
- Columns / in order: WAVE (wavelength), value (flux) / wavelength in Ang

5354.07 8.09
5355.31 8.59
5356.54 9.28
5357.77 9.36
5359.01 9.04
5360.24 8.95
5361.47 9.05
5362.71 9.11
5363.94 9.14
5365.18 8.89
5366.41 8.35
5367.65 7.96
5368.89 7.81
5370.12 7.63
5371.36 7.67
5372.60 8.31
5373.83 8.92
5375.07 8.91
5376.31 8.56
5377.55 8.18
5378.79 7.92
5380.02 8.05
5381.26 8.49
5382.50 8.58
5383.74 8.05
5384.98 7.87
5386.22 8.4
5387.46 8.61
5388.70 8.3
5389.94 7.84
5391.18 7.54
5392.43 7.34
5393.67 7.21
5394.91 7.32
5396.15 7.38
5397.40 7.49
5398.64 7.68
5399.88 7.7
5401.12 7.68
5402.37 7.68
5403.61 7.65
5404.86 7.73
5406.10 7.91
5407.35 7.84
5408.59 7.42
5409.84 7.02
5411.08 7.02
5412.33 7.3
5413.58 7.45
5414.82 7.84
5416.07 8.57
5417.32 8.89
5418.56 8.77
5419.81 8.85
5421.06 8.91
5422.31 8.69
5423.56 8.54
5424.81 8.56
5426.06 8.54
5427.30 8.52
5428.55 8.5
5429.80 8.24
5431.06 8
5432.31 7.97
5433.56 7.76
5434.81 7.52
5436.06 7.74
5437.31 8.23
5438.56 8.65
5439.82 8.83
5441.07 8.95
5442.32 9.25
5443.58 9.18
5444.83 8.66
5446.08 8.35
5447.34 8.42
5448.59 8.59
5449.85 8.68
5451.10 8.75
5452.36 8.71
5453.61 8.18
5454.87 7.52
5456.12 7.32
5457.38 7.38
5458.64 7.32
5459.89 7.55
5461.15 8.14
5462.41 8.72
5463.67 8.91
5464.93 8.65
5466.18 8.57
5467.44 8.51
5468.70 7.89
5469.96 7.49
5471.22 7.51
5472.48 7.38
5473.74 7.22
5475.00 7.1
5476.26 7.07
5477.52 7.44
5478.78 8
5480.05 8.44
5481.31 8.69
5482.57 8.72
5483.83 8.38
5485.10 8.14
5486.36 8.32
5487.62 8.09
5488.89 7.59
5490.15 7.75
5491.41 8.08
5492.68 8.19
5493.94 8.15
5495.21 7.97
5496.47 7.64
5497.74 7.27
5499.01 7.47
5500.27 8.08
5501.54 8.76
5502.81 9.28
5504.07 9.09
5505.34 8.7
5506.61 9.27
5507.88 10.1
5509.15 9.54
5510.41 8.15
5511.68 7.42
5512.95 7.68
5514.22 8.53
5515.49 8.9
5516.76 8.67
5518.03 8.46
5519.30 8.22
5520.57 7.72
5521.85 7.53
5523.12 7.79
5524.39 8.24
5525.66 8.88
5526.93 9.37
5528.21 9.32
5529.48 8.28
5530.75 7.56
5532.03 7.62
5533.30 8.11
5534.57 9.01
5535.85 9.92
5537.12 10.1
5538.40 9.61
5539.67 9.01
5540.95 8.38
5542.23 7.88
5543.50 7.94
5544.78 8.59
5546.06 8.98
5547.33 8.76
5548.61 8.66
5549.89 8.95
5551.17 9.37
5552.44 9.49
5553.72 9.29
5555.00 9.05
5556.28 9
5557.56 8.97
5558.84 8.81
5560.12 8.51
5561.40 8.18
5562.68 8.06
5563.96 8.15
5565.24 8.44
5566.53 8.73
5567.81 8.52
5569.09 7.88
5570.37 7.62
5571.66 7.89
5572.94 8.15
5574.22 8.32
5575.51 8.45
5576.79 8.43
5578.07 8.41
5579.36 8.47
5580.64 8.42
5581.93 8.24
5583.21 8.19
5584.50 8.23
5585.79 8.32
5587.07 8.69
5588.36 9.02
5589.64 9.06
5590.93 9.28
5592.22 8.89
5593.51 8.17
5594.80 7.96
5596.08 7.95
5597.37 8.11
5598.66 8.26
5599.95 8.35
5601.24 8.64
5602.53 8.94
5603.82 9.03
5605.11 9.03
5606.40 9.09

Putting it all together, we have 1.1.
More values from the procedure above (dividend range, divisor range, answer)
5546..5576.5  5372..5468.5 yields 1.05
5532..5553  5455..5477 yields 1.14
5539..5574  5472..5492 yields 1.08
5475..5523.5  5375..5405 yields 1.04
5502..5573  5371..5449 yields 1.06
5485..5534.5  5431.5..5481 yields 1.02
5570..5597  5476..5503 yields 1.04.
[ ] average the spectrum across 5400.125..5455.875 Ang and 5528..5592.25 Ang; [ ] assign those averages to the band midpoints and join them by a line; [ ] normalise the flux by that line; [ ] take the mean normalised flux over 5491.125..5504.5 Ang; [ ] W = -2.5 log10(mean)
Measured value 0.03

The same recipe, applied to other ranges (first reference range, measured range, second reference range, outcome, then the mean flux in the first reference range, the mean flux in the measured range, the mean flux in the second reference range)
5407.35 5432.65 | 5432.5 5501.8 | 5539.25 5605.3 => 0.02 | 8.17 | 8.1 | 8.54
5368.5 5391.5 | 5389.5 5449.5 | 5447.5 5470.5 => 0.01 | 8.21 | 8.08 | 8.17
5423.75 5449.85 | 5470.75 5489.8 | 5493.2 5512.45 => 0.08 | 8.43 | 7.87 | 8.45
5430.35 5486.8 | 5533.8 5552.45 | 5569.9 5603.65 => -0.08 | 8.15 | 8.95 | 8.41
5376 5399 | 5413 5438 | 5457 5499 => -0.05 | 7.93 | 8.31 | 7.94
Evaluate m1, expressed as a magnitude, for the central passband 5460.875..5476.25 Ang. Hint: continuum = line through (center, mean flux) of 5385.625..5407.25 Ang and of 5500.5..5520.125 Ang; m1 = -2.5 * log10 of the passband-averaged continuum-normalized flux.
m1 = 0.05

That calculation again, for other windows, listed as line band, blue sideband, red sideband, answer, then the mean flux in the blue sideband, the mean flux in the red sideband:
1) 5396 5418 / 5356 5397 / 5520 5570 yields 0.09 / 8.3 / 8.63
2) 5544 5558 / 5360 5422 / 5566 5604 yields -0.08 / 8.07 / 8.41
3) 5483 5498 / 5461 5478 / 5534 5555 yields 0.03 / 7.9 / 9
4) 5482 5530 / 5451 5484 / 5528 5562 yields 0.00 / 7.97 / 8.79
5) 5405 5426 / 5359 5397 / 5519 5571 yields 0.03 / 8.22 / 8.6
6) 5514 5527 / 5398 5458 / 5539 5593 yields 0.01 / 8.17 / 8.56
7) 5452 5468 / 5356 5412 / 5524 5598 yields 0.03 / 8.1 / 8.59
